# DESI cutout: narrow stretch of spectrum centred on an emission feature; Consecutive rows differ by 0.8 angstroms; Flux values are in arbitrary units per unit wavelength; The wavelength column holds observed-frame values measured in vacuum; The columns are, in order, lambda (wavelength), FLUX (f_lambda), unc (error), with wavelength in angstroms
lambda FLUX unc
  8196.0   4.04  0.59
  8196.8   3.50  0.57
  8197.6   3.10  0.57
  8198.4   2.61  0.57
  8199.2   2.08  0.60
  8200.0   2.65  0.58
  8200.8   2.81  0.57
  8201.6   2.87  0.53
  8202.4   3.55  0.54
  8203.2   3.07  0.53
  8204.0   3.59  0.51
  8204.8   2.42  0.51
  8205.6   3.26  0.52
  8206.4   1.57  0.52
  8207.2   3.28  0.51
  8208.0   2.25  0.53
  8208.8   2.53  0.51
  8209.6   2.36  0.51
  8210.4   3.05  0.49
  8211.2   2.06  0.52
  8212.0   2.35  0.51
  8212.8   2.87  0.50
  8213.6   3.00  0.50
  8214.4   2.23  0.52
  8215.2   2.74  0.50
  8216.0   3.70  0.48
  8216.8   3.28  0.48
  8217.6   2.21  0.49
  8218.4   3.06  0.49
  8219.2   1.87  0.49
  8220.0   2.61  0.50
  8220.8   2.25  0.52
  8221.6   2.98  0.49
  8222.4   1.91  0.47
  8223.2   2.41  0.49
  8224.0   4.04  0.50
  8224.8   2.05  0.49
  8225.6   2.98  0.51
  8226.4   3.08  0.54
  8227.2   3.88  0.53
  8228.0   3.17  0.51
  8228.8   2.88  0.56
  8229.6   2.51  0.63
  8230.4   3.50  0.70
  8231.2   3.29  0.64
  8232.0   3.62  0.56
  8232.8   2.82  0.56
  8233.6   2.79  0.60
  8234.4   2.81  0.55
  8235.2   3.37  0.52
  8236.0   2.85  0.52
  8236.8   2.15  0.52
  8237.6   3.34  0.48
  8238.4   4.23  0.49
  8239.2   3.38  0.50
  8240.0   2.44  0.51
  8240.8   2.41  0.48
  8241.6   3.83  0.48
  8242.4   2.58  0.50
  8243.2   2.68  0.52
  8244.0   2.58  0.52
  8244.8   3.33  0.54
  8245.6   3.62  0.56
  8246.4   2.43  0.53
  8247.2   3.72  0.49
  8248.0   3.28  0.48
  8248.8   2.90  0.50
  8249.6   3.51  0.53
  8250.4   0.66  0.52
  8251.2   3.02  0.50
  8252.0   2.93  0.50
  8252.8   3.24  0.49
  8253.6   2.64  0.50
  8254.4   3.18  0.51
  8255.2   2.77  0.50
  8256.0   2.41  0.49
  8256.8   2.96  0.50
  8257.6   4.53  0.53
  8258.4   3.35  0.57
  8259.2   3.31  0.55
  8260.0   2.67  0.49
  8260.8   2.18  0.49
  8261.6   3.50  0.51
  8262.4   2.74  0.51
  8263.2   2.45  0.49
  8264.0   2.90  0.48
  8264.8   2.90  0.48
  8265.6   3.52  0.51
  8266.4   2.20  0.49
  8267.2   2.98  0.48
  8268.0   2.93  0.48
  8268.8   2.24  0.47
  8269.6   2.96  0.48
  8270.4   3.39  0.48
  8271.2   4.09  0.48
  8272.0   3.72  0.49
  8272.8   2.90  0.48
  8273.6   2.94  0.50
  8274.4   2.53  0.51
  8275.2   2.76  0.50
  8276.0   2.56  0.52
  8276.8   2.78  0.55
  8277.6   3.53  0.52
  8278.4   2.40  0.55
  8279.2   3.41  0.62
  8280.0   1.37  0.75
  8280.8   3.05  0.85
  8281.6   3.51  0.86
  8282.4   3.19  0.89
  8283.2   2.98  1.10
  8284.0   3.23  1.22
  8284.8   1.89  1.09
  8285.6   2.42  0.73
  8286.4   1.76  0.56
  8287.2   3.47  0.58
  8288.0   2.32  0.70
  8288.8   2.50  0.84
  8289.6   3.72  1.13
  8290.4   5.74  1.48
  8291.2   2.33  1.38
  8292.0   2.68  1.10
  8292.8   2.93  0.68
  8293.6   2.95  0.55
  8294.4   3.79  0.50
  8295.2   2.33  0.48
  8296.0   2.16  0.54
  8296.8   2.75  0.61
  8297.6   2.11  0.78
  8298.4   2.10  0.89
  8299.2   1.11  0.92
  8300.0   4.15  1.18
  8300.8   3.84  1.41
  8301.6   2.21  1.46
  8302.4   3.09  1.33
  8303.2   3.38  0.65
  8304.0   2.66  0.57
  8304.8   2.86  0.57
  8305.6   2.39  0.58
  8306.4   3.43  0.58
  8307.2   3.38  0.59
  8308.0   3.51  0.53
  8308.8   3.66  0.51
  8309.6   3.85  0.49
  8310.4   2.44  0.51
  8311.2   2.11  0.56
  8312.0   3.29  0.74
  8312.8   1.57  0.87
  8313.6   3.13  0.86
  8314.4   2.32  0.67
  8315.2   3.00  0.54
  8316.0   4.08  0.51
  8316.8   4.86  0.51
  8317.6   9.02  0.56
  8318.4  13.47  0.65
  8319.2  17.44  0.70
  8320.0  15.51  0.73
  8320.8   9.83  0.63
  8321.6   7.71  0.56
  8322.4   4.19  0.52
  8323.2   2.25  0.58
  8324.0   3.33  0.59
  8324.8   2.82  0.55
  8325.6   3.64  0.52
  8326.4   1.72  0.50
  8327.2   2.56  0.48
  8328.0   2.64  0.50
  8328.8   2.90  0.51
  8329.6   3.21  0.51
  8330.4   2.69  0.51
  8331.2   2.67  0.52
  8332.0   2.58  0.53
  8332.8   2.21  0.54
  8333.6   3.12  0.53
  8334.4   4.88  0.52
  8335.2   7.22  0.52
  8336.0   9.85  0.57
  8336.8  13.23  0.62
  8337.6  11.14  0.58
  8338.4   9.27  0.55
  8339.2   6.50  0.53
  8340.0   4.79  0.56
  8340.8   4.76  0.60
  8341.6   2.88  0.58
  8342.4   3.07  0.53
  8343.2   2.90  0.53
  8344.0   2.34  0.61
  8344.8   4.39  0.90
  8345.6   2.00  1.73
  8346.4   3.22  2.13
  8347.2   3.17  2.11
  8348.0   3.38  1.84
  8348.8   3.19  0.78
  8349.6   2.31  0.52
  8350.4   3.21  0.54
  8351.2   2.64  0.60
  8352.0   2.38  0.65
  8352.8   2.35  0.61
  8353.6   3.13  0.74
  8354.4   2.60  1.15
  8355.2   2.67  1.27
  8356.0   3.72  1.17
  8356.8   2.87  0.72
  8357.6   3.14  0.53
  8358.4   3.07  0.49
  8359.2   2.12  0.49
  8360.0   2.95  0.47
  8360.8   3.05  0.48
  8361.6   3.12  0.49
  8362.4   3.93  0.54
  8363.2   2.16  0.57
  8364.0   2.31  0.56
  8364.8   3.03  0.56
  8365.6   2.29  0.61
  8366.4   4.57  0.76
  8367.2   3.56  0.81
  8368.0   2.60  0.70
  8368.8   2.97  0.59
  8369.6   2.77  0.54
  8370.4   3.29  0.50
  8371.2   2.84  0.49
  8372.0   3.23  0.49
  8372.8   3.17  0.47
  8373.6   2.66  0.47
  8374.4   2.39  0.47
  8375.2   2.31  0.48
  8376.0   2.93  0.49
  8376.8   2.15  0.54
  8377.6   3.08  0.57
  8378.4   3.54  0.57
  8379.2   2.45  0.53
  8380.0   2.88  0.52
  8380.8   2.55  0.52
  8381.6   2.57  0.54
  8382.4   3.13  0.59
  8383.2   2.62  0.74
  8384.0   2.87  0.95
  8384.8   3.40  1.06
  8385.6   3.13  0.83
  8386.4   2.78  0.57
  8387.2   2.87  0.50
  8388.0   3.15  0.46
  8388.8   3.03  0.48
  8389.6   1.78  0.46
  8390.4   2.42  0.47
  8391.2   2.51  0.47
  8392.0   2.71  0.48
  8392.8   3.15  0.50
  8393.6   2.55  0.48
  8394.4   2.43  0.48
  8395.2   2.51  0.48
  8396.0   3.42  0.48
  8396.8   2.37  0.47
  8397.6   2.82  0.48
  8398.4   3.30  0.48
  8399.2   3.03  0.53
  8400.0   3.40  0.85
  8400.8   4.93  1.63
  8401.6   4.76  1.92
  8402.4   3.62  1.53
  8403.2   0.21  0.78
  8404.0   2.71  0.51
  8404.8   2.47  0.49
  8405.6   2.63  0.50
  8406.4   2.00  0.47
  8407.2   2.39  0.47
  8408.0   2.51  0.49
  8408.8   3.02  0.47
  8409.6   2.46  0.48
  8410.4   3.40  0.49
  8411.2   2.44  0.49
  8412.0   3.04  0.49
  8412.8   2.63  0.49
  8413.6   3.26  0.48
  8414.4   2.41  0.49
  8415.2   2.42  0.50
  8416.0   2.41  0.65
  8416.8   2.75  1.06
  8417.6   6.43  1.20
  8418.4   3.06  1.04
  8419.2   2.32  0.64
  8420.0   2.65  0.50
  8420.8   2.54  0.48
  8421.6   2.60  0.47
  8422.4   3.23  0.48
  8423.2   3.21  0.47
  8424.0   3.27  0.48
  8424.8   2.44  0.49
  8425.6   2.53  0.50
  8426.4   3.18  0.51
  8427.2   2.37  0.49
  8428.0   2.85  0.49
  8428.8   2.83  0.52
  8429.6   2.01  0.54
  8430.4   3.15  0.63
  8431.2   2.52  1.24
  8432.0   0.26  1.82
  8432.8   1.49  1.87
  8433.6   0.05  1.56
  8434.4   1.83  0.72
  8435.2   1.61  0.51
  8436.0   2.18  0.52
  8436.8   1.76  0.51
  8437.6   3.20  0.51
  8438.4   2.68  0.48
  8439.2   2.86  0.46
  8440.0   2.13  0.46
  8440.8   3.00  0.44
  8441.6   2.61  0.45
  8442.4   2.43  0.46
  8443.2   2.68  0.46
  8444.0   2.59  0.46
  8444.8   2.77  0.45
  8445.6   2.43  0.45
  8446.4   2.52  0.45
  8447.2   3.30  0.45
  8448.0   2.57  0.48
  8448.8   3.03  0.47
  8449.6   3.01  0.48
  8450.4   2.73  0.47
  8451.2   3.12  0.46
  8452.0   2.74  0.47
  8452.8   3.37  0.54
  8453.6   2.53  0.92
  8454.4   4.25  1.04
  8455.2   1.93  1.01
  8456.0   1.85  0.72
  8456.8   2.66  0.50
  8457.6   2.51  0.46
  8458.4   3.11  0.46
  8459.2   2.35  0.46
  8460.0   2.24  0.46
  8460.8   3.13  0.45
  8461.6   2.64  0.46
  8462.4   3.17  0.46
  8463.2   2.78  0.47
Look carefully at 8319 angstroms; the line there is [S II] 6716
